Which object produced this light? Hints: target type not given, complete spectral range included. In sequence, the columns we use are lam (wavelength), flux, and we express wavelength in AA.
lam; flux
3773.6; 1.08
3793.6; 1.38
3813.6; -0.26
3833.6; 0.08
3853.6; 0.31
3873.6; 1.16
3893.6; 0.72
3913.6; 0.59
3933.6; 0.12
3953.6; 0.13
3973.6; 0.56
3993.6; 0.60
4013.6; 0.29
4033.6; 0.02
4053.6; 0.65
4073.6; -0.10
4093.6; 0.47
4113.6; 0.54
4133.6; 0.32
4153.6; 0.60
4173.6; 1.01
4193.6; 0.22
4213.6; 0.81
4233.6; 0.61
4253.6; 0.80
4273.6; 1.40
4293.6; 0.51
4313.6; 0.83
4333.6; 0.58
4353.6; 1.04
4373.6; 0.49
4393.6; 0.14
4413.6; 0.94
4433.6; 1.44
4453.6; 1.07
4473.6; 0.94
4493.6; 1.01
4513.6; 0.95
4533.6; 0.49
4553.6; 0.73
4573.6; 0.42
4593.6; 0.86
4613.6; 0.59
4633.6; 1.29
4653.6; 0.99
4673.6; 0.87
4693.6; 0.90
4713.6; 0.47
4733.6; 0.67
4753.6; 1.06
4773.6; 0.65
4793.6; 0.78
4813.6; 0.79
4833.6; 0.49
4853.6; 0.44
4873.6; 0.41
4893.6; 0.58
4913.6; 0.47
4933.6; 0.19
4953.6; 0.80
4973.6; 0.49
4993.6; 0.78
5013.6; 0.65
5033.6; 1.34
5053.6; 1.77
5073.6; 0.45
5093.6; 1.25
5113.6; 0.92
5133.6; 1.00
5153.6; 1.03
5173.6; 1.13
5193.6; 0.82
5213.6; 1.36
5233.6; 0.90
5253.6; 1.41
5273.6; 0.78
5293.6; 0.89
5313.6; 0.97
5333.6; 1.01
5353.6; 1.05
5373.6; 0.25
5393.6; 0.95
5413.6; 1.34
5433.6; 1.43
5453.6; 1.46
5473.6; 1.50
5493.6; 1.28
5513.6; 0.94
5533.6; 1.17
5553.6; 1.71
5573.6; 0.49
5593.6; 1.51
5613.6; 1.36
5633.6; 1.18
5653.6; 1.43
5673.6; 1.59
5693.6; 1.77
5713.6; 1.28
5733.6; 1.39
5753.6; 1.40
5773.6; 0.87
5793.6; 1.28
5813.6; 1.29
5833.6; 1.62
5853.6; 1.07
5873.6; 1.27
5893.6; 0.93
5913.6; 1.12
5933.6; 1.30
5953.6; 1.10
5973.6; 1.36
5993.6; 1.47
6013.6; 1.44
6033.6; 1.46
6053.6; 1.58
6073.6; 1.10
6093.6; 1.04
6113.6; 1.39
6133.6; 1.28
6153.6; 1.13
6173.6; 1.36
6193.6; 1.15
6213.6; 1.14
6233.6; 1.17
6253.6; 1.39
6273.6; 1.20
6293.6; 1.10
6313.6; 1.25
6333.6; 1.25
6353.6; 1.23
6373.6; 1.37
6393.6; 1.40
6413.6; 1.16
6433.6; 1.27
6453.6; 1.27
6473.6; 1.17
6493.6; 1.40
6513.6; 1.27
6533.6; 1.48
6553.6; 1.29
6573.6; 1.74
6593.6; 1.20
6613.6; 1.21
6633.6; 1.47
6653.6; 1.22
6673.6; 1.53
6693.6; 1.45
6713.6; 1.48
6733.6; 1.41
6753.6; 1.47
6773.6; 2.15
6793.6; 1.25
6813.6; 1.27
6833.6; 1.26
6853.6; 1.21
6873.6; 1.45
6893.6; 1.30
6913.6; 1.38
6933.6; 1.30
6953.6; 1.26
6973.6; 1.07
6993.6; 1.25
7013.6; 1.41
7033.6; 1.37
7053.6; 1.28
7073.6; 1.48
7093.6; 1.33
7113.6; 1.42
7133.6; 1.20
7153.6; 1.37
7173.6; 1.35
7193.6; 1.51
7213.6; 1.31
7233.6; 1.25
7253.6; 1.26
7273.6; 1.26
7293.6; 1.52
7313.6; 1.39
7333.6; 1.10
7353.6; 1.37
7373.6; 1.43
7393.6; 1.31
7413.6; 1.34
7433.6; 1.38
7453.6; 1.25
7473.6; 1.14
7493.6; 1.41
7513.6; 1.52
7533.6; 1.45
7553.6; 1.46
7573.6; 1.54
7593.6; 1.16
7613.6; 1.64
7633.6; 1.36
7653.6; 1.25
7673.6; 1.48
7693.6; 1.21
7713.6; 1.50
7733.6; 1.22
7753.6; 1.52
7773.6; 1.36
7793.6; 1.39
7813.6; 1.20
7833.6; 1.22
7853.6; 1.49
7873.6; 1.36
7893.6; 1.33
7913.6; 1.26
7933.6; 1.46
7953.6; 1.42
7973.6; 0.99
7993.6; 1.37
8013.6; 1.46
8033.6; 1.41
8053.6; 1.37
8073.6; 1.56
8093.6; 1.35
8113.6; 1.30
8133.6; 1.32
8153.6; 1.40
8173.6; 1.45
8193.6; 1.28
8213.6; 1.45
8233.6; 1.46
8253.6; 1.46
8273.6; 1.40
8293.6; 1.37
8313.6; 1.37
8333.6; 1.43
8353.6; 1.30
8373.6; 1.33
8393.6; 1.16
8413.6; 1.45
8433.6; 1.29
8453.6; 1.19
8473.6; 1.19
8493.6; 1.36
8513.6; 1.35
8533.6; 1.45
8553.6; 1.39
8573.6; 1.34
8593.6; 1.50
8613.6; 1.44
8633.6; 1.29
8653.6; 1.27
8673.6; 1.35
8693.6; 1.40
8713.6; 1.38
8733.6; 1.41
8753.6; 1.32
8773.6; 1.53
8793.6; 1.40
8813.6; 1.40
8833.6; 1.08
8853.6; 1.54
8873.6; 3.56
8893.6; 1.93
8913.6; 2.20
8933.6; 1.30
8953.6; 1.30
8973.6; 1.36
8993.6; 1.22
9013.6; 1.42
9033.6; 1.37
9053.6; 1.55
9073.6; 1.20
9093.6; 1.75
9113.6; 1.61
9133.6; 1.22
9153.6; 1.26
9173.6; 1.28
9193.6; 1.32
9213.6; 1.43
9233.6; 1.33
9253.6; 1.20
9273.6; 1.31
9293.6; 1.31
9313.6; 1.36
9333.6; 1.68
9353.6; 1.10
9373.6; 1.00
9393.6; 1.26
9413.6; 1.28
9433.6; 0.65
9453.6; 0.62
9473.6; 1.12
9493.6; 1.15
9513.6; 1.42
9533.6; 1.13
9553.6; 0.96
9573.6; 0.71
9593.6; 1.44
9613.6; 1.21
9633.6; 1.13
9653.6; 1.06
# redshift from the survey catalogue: 0.353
